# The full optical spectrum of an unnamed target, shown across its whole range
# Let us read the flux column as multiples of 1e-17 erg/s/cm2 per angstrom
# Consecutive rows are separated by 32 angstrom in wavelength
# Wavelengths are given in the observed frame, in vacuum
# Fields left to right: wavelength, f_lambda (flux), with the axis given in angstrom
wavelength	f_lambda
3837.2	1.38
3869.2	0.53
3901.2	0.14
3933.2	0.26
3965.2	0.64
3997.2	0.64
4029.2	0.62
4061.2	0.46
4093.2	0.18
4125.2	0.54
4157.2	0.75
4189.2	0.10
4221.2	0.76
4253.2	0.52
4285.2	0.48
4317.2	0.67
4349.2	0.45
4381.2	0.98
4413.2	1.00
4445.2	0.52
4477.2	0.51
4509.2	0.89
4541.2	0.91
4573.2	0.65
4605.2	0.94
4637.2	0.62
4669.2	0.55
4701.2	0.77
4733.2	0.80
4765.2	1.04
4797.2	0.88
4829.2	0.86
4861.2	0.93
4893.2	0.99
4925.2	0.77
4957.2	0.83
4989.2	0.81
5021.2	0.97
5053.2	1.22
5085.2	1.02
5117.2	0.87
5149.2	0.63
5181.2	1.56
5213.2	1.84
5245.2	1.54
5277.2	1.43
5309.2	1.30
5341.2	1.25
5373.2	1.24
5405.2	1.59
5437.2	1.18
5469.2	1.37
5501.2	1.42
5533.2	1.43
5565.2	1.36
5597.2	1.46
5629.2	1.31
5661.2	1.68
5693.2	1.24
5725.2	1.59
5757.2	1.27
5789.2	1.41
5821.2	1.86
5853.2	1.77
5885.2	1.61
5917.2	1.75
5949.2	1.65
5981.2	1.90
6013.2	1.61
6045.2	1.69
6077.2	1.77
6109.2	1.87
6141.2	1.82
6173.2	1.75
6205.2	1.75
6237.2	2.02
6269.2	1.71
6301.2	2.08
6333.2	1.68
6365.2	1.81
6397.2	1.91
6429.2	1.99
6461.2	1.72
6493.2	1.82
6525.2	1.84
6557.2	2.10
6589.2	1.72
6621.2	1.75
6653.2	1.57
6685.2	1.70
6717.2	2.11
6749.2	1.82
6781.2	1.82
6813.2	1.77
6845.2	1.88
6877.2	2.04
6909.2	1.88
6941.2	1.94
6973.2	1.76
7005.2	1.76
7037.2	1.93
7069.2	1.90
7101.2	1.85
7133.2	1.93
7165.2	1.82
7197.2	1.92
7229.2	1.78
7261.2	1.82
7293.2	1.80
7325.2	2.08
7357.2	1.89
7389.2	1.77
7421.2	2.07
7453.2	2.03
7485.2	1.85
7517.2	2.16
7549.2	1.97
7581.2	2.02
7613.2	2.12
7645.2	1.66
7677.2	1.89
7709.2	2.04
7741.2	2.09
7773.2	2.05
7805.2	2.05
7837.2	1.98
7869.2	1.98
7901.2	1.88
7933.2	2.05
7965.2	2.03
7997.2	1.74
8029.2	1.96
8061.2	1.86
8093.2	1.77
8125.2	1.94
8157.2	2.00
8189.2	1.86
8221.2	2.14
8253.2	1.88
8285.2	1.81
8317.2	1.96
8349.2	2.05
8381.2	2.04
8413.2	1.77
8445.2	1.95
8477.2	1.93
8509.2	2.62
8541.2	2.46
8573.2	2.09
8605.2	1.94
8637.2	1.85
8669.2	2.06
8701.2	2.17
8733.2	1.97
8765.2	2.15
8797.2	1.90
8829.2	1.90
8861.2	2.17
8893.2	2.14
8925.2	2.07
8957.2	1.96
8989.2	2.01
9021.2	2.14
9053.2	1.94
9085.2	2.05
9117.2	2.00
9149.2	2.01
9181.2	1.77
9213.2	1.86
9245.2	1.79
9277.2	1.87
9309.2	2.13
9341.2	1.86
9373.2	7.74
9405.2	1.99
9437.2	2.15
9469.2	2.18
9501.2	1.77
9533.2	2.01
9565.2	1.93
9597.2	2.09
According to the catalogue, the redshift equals 0.30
